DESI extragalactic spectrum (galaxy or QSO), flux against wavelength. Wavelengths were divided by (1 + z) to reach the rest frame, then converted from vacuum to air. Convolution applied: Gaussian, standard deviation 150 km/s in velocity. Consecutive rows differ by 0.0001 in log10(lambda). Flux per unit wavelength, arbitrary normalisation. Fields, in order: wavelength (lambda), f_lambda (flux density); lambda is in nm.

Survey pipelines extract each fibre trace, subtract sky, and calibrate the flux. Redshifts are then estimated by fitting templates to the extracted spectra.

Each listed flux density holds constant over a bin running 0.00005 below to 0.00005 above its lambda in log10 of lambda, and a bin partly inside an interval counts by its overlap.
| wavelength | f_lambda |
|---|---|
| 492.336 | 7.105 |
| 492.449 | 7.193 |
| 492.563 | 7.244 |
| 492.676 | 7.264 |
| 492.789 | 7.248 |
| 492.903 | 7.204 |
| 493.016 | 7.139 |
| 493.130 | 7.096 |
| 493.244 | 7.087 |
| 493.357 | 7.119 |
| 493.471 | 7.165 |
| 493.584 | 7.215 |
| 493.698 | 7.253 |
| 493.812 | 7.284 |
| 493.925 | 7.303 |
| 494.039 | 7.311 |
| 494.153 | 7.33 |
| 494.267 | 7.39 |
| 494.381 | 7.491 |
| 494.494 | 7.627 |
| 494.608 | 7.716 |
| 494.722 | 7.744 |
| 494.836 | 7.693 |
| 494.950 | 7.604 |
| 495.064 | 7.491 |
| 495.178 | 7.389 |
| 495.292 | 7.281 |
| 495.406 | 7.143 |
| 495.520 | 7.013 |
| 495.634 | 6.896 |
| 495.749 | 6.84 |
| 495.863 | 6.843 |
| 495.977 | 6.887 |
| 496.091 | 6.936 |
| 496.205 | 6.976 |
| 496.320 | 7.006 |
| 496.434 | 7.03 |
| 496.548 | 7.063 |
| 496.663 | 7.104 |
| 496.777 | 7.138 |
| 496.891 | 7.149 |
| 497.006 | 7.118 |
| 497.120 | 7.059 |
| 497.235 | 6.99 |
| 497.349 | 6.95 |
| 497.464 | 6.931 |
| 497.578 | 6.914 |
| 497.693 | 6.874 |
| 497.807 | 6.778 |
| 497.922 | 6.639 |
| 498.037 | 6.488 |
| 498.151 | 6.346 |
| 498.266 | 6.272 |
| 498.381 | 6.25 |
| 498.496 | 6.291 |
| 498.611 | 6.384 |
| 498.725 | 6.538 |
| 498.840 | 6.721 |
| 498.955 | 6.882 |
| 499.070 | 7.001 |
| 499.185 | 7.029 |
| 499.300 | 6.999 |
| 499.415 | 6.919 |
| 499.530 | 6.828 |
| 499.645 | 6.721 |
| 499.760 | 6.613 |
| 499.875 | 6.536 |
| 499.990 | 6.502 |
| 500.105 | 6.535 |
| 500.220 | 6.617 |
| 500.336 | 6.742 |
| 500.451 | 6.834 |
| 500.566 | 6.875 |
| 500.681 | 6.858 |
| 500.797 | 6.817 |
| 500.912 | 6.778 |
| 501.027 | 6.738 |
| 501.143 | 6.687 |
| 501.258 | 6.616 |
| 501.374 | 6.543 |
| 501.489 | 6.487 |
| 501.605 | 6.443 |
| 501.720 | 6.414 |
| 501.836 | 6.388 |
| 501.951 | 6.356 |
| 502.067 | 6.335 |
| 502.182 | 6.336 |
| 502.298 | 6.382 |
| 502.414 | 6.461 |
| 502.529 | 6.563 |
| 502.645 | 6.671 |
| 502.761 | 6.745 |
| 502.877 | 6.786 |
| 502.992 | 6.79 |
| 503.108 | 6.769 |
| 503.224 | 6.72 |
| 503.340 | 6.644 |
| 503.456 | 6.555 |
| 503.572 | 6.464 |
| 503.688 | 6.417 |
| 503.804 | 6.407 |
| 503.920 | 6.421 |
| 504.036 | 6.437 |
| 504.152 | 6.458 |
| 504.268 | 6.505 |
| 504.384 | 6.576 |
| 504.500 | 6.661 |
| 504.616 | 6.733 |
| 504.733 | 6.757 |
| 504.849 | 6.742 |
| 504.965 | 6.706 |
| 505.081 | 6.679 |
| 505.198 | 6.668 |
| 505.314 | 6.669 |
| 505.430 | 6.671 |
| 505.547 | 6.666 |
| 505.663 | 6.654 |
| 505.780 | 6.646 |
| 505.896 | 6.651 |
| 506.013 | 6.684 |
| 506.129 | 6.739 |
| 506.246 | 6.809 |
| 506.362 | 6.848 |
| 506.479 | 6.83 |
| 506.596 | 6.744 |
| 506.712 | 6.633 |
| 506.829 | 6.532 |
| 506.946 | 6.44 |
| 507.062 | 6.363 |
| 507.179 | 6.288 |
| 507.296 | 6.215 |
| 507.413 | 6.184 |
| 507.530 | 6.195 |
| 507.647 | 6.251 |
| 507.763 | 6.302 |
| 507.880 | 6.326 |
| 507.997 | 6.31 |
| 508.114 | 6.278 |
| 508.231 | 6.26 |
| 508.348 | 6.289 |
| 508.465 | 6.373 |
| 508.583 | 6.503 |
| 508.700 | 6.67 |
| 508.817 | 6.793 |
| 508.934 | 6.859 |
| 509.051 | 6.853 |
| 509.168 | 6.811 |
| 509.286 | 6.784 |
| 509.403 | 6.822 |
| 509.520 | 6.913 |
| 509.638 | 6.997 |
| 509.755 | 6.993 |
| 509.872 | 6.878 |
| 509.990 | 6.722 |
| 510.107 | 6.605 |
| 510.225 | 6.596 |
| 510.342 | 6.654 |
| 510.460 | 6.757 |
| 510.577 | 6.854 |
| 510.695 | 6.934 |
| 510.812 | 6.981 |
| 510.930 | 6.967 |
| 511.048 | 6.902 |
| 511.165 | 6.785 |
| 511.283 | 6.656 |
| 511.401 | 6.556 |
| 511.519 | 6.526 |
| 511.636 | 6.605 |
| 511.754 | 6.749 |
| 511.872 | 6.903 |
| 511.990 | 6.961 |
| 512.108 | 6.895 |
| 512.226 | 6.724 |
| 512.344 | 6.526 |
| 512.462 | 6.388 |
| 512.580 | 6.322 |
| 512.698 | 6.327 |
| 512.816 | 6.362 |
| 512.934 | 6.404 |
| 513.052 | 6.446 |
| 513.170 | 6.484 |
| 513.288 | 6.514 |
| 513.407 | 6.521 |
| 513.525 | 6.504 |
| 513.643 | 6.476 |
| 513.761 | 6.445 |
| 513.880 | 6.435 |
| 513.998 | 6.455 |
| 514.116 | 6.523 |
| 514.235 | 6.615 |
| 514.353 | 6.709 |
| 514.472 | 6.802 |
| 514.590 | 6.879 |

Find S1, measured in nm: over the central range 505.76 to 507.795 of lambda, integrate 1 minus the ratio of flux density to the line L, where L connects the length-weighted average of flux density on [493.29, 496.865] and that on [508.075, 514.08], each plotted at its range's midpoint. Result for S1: 0.09 nm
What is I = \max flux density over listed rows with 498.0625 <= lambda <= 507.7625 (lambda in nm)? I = 7.029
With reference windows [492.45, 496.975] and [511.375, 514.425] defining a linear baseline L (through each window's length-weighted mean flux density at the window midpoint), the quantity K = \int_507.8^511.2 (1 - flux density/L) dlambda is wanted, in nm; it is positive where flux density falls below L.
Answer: -0.01 nm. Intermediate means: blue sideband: 7.22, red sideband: 6.55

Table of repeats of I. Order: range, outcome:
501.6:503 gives 6.79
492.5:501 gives 7.744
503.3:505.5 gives 6.757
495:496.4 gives 7.491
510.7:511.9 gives 6.981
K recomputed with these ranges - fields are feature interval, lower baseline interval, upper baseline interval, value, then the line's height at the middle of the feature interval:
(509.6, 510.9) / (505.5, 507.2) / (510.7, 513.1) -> -0.032 nm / 6.65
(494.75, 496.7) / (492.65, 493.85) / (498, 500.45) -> -0.051 nm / 6.96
